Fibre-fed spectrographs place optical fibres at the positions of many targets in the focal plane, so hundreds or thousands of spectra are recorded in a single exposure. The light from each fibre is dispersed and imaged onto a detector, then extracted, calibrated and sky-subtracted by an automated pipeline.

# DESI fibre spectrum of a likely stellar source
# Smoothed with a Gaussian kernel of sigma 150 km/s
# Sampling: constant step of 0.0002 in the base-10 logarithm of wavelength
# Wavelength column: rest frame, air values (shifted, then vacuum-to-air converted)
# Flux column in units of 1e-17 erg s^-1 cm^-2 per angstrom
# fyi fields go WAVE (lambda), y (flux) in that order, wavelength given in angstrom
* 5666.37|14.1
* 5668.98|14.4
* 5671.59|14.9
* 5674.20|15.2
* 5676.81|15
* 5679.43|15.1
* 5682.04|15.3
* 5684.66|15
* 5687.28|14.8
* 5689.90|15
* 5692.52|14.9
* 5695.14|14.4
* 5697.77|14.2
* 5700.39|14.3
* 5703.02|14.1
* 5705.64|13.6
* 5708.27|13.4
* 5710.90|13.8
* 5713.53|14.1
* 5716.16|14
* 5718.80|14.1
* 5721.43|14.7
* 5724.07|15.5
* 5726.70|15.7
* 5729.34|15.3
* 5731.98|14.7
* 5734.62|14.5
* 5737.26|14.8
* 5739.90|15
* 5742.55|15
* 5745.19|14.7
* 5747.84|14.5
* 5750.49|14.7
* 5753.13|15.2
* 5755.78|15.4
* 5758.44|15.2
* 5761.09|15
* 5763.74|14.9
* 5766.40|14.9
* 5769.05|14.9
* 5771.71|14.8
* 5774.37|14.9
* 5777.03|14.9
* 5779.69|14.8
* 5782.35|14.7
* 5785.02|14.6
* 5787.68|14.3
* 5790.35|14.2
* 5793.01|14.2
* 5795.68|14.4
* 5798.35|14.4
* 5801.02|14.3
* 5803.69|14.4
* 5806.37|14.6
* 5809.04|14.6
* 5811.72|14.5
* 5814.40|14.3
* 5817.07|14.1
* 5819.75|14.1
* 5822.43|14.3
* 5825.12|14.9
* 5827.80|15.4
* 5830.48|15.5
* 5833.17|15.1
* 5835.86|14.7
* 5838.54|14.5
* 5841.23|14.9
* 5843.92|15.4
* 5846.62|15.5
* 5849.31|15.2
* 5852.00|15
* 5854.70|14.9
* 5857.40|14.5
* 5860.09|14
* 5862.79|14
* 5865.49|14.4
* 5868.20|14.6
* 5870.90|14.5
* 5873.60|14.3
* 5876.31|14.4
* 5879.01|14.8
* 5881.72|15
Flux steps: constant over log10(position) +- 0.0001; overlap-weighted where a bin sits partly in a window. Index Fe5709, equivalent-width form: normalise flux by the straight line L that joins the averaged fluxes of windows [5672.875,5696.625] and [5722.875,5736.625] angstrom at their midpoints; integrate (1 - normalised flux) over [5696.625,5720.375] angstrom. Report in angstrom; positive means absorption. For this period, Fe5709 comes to 1.71 angstrom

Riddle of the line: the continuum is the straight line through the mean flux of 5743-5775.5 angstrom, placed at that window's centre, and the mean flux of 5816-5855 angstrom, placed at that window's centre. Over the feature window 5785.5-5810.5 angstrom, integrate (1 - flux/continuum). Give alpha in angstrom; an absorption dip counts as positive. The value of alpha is 0.89 angstrom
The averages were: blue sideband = 14.9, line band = 14.4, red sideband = 14.9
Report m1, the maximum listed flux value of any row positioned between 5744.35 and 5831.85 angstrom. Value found 15.5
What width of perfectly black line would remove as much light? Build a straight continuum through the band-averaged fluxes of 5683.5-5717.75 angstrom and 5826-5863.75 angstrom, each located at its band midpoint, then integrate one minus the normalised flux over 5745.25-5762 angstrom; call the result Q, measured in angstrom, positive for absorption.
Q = -0.5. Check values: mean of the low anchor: 14.3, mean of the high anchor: 14.9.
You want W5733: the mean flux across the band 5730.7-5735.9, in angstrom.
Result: 14.6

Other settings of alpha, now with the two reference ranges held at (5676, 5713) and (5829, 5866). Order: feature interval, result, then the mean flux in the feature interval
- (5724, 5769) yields -1.18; 15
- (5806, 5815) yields 0.15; 14.5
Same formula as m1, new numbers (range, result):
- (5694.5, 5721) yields 14.4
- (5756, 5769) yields 15.2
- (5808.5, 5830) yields 15.4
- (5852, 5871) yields 15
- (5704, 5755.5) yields 15.7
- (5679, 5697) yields 15.3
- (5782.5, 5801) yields 14.6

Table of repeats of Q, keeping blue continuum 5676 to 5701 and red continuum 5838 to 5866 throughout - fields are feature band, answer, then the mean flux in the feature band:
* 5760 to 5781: -0.1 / 14.9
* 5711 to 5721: 0.5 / 14.1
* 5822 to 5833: -0.2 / 15.1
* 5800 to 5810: 0.2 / 14.5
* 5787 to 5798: 0.4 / 14.3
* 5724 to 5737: -0.2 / 15.1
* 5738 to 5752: 0.0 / 14.8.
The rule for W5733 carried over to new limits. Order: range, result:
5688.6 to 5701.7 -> 14.6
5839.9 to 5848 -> 15.3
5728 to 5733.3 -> 15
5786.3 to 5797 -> 14.3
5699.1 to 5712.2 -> 13.8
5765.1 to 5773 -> 14.9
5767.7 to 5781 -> 14.9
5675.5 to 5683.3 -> 15.1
